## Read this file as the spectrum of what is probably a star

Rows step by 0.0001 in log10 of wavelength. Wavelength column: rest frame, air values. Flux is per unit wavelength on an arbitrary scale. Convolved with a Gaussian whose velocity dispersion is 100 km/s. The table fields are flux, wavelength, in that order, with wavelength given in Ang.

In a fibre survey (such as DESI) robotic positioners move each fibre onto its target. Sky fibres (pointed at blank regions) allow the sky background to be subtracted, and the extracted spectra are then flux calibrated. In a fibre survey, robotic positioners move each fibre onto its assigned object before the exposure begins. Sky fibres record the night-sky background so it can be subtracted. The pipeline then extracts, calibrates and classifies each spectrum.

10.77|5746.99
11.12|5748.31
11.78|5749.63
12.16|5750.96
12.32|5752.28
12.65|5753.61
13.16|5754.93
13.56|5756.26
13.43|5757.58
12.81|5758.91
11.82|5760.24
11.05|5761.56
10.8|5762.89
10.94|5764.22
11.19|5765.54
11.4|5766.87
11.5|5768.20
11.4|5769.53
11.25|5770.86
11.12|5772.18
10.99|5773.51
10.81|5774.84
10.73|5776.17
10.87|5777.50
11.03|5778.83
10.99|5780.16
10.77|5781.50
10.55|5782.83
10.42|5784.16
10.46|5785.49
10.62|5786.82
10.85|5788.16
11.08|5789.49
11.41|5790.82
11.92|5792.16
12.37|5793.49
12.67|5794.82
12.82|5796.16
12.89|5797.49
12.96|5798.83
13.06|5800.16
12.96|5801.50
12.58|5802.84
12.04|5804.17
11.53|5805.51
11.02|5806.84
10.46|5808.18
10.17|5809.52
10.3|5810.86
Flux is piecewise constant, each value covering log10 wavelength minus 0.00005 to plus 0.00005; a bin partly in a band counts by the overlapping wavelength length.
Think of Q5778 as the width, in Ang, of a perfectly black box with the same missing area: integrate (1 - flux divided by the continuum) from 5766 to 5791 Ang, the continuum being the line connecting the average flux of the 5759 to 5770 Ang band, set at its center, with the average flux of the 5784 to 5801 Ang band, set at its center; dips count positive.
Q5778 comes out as 1.4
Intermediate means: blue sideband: 11.3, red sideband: 11.9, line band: 11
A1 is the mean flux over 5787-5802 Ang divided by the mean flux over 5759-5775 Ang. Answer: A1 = 1.08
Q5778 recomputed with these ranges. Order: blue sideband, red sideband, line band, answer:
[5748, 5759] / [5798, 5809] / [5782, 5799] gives 0.87 Ang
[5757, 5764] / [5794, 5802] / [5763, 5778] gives 1.29 Ang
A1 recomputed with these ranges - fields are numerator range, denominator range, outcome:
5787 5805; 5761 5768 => 1.10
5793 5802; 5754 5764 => 1.04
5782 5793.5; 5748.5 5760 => 0.87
